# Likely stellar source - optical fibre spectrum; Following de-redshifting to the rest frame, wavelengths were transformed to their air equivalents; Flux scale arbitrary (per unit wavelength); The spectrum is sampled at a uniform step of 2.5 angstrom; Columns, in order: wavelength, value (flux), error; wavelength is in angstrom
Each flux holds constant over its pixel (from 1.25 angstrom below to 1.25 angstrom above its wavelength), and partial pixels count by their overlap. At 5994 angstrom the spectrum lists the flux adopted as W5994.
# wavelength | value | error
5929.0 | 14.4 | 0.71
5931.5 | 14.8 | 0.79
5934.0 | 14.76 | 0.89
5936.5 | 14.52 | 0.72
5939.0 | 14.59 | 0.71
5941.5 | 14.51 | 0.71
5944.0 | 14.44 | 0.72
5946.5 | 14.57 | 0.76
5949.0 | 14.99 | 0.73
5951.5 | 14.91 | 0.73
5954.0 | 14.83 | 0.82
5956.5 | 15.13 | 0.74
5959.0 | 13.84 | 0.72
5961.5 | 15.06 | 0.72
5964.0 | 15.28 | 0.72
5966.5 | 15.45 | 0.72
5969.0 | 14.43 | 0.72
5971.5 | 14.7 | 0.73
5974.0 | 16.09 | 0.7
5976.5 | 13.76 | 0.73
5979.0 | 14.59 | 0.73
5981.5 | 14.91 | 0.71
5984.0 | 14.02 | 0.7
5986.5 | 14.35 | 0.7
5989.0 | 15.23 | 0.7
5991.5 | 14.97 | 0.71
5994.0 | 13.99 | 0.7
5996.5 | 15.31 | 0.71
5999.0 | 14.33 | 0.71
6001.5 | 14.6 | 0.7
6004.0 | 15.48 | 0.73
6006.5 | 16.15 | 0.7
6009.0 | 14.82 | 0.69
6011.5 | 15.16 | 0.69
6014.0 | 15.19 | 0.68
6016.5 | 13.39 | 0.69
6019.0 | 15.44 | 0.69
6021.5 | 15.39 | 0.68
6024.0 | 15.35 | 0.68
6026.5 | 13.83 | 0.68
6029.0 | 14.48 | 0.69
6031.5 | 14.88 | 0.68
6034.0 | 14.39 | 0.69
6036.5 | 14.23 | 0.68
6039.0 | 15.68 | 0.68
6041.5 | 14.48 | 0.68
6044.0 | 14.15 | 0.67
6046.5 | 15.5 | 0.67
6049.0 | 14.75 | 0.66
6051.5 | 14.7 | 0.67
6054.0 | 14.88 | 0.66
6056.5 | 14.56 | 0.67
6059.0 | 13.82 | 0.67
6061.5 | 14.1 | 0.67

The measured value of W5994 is 13.99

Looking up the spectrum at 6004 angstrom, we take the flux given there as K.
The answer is 15.48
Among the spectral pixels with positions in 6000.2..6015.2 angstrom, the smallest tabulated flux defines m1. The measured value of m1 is 14.6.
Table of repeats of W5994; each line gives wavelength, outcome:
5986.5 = 14.35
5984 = 14.02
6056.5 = 14.56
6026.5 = 13.83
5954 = 14.83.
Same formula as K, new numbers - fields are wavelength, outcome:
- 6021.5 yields 15.39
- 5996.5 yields 15.31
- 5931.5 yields 14.8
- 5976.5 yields 13.76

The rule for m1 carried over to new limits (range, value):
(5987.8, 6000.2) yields 13.99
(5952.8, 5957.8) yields 14.83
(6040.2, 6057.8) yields 14.15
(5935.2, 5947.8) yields 14.44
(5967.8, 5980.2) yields 13.76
